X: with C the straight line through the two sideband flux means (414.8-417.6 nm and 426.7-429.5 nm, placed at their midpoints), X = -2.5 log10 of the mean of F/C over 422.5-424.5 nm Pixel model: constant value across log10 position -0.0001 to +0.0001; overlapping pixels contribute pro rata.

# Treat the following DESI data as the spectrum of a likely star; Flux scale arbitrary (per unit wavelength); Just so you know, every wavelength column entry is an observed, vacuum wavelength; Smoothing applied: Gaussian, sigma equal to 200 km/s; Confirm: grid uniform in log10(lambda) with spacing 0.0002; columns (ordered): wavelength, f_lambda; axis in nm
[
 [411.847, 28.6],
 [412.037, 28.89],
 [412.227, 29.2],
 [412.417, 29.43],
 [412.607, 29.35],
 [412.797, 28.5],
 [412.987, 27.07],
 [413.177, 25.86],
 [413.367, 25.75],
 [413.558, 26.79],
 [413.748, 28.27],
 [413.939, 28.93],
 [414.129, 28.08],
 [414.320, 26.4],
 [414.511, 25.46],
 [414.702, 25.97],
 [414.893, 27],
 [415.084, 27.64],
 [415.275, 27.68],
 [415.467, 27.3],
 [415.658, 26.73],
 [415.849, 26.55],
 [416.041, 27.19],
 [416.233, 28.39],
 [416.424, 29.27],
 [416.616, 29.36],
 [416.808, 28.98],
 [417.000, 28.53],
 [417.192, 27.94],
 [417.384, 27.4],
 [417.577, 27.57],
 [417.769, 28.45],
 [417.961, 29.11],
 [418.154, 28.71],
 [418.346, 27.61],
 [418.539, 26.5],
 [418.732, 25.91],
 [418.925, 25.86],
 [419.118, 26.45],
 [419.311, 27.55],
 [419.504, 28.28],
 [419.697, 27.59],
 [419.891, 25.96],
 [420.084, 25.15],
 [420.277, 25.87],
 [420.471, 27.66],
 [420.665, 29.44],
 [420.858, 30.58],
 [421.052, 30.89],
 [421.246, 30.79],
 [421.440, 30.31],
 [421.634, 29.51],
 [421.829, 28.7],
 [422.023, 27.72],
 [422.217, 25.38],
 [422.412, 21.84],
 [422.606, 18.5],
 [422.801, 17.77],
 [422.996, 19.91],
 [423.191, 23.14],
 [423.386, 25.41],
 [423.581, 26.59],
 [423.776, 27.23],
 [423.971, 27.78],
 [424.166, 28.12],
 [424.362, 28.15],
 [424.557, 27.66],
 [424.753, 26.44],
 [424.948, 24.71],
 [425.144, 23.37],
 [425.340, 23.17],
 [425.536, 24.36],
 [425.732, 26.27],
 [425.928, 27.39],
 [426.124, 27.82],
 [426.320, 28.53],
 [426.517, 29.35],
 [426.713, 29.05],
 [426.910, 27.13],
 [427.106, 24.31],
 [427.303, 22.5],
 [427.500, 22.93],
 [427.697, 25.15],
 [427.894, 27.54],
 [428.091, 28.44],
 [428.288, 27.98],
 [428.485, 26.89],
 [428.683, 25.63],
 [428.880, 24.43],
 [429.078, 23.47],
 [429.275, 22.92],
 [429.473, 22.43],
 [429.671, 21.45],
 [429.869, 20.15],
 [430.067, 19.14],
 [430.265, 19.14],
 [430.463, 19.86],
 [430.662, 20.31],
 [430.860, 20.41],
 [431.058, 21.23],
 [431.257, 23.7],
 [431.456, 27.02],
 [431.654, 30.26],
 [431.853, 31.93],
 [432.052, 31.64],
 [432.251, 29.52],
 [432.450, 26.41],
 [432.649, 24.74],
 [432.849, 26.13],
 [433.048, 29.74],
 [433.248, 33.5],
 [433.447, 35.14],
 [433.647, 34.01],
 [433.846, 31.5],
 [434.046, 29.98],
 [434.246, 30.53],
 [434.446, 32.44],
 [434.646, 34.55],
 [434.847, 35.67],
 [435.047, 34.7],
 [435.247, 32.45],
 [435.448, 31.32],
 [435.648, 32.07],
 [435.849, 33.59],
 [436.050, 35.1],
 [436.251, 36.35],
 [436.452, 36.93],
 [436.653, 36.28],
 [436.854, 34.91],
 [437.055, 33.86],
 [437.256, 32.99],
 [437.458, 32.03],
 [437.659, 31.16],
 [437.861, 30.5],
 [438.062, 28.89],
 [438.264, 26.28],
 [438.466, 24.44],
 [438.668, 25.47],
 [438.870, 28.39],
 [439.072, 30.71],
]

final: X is 0.08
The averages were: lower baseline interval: 27.8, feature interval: 24.3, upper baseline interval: 25.3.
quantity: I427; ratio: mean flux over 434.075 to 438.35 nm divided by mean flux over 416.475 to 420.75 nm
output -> 1.20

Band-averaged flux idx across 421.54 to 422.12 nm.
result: 28.6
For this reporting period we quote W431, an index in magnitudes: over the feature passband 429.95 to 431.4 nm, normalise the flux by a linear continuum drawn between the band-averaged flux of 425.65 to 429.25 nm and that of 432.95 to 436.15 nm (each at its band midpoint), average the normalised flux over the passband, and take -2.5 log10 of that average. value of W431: 0.38 mag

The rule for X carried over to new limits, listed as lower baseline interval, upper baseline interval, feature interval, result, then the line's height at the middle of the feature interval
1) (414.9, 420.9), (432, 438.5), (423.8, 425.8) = 0.128 mag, 29.3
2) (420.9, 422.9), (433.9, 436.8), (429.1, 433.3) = 0.262 mag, 31.4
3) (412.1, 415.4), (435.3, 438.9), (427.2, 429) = 0.173 mag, 30.1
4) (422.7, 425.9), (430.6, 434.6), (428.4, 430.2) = 0.190 mag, 27.2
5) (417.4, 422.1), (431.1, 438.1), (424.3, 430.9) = 0.209 mag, 30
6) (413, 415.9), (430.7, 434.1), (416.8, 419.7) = -0.013 mag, 27.3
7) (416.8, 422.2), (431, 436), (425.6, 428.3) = 0.106 mag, 29.4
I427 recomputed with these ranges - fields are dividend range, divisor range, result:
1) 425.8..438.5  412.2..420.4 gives 1.04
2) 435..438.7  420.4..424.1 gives 1.22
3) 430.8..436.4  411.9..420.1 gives 1.11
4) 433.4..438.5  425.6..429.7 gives 1.26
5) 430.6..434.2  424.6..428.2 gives 1.09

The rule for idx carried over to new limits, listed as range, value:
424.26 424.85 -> 27.4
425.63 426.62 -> 27.9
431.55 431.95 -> 31.1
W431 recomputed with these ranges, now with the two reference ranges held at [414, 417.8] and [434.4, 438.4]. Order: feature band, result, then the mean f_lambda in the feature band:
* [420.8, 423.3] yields 0.14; 25.7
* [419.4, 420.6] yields 0.07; 26.8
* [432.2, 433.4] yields 0.13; 28.6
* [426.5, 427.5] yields 0.18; 25.9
